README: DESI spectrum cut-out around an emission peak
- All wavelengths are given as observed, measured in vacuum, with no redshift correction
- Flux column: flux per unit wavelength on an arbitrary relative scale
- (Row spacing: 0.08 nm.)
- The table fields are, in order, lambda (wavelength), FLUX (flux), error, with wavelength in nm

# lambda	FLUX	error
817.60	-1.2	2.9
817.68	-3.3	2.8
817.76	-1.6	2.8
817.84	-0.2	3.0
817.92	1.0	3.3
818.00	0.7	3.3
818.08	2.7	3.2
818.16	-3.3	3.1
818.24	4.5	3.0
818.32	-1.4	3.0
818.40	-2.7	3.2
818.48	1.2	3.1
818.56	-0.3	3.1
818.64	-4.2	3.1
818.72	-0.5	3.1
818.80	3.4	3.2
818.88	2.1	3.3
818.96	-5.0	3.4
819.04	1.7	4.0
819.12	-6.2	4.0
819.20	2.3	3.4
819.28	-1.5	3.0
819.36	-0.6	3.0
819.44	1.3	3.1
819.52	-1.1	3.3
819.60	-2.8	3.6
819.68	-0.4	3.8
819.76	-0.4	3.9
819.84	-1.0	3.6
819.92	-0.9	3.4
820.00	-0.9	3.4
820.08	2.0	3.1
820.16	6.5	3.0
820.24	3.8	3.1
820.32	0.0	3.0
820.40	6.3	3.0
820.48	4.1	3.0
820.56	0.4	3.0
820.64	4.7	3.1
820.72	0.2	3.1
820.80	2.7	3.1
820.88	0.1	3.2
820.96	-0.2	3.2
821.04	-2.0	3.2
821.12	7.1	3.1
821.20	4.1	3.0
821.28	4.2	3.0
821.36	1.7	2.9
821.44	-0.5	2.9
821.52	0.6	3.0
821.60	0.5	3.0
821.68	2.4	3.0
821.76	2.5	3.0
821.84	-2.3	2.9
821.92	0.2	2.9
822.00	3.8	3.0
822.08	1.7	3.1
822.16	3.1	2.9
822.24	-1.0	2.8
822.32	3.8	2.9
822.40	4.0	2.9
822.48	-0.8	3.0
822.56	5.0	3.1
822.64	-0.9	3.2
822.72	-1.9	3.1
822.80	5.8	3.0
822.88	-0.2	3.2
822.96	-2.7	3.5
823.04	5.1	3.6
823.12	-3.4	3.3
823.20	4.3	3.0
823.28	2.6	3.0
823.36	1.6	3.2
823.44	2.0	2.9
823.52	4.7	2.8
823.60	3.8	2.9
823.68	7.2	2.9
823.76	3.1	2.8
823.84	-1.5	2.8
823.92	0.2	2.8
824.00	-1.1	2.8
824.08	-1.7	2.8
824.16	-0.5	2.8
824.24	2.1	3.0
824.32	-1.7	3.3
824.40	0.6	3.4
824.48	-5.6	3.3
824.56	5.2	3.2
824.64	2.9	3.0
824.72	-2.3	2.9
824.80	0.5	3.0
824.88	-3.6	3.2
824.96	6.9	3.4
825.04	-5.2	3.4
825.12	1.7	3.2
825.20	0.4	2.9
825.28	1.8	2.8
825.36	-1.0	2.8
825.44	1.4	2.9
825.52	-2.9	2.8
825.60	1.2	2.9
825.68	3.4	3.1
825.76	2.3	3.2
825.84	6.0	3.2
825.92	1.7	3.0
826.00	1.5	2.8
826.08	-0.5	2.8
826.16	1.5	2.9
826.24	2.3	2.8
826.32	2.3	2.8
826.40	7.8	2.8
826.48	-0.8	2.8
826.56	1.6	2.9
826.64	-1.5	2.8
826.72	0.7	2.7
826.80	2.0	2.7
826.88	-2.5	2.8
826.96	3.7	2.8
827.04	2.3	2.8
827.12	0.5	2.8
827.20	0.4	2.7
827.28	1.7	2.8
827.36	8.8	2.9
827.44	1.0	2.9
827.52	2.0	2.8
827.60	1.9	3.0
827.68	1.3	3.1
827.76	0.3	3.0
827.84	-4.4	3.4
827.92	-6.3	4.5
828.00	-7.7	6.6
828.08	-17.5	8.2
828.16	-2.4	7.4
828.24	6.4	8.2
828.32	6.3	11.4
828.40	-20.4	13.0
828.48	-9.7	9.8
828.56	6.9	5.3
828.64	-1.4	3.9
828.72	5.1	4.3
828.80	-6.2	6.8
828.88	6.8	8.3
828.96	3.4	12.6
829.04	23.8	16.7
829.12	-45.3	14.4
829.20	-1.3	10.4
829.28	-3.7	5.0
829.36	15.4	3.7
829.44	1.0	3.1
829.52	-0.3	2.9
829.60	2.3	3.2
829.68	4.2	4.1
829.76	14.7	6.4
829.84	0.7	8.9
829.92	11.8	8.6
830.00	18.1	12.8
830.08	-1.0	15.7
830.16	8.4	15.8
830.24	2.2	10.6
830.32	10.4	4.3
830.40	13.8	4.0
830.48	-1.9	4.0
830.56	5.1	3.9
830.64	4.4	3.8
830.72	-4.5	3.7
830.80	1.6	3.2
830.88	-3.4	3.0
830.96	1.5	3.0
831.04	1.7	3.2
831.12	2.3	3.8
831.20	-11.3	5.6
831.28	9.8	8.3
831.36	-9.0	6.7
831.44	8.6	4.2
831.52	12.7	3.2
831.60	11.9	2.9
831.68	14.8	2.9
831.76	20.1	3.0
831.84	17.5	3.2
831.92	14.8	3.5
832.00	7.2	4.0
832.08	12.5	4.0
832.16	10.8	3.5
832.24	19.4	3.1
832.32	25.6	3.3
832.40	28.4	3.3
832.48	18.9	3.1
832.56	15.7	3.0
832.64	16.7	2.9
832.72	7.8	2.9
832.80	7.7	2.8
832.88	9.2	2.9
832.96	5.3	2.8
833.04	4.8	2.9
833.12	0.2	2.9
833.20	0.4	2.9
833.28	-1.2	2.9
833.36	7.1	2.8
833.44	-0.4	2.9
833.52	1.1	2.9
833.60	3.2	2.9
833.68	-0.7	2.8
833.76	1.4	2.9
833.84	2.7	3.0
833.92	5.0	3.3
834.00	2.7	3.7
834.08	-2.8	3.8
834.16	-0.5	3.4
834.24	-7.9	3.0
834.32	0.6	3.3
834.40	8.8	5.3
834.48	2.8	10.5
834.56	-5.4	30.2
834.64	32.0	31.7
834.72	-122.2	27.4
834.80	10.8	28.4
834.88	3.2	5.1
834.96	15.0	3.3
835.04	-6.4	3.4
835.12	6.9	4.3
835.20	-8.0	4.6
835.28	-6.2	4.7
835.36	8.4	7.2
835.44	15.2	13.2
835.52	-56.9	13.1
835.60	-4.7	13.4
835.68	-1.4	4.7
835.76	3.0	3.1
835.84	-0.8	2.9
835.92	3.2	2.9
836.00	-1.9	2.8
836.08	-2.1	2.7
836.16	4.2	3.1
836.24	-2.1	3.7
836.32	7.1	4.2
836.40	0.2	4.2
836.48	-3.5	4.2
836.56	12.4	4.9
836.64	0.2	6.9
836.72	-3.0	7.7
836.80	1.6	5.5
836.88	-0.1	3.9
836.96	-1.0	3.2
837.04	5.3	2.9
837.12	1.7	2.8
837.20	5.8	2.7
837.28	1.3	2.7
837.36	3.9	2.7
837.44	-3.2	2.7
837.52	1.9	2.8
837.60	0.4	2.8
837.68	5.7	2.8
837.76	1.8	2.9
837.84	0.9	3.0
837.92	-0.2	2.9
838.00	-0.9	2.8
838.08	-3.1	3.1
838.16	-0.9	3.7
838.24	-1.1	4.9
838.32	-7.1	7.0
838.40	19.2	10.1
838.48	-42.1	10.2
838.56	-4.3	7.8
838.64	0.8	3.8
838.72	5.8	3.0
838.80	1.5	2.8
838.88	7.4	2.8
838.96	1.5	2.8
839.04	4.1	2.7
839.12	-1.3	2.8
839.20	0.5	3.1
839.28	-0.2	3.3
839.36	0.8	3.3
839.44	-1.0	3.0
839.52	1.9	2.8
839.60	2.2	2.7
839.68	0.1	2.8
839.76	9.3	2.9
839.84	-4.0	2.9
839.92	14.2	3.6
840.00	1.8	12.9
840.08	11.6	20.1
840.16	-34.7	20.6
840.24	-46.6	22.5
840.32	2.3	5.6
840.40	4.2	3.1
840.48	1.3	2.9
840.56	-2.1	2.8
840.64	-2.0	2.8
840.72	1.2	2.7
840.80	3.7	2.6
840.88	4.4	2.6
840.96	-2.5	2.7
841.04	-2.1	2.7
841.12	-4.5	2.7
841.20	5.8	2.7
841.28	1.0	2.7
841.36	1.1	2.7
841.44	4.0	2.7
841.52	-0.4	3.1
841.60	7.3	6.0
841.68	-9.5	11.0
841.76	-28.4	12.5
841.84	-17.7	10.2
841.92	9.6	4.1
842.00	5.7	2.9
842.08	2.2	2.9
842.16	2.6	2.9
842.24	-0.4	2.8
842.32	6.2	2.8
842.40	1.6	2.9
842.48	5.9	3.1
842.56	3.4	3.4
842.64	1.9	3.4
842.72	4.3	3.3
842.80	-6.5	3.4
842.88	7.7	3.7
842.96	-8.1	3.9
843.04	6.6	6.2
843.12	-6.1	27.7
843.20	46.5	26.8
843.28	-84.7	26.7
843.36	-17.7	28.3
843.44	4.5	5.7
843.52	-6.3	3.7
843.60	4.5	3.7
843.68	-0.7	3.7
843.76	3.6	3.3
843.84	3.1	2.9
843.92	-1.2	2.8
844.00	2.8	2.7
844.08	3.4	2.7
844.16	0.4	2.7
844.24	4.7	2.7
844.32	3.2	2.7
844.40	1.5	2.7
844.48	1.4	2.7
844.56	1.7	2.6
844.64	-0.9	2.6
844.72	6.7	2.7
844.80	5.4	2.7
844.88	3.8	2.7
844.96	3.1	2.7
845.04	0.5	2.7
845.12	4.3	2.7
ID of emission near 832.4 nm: [O II]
